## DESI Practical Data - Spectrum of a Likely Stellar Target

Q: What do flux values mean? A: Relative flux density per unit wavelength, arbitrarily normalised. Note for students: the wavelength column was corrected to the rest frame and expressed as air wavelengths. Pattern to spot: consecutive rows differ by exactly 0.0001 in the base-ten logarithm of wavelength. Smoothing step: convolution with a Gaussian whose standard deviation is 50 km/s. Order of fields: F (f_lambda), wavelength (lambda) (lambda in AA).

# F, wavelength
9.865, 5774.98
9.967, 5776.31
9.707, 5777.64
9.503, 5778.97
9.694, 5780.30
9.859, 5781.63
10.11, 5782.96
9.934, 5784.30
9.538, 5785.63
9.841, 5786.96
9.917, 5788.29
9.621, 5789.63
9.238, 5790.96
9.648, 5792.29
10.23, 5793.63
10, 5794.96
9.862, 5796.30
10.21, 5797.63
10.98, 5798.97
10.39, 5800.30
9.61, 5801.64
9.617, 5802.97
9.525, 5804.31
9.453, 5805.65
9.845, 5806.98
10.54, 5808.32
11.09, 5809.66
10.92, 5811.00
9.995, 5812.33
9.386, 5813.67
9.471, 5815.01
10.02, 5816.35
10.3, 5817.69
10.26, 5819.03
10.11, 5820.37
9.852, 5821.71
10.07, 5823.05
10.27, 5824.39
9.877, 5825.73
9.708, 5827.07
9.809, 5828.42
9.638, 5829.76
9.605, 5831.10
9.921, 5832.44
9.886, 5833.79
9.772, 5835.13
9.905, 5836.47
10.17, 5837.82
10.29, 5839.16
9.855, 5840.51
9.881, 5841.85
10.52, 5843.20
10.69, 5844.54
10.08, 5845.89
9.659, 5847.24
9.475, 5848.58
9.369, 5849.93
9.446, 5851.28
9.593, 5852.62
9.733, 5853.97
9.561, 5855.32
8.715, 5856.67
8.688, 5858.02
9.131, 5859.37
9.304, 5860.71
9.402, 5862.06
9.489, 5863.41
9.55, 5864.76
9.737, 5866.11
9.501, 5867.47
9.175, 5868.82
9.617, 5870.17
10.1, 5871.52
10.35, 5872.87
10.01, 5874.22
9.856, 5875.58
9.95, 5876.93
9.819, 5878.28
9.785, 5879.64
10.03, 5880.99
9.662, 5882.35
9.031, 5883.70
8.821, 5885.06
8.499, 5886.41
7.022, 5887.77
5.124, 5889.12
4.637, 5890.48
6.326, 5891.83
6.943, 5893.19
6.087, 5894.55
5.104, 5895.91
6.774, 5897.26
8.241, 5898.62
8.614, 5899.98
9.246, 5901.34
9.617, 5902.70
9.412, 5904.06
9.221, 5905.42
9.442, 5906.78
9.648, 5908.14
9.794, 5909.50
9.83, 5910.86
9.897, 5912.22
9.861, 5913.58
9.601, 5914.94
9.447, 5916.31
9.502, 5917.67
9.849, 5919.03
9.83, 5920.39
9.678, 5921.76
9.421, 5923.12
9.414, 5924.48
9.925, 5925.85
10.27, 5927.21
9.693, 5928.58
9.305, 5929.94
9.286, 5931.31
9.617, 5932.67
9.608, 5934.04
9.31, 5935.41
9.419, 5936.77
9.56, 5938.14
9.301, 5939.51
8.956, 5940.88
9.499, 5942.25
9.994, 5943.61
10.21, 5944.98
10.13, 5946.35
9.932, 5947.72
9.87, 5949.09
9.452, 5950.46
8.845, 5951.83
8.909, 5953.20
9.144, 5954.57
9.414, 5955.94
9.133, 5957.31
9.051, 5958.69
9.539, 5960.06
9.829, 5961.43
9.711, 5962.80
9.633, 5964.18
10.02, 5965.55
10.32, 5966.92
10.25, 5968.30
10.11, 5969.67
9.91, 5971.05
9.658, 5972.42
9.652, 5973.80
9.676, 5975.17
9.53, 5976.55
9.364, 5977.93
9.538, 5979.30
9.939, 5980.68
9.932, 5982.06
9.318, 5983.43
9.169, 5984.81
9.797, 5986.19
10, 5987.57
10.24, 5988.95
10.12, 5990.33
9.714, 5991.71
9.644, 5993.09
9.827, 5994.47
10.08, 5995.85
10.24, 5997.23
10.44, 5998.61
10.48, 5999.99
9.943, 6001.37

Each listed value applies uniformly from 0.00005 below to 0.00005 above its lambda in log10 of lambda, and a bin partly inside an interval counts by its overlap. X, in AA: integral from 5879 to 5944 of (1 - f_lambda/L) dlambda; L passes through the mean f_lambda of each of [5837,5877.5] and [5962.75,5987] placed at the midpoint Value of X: 5.5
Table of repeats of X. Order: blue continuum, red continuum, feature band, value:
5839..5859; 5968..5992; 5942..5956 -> 0.22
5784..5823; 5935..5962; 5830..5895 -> 3.77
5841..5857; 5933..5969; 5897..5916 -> 0.72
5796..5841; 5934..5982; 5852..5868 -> 0.85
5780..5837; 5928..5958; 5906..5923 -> -0.19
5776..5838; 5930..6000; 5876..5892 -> 2.45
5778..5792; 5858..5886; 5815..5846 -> -1.15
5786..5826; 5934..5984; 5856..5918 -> 5.96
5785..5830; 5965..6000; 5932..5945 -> 0.50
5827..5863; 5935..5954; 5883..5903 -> 4.82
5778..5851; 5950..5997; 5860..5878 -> 0.27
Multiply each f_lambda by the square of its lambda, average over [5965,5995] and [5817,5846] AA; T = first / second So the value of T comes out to 1.0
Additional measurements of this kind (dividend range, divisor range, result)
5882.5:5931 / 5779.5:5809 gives 0.91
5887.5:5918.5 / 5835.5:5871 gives 0.87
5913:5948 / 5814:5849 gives 1.00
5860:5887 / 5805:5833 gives 0.98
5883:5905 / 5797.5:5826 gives 0.76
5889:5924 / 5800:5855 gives 0.89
